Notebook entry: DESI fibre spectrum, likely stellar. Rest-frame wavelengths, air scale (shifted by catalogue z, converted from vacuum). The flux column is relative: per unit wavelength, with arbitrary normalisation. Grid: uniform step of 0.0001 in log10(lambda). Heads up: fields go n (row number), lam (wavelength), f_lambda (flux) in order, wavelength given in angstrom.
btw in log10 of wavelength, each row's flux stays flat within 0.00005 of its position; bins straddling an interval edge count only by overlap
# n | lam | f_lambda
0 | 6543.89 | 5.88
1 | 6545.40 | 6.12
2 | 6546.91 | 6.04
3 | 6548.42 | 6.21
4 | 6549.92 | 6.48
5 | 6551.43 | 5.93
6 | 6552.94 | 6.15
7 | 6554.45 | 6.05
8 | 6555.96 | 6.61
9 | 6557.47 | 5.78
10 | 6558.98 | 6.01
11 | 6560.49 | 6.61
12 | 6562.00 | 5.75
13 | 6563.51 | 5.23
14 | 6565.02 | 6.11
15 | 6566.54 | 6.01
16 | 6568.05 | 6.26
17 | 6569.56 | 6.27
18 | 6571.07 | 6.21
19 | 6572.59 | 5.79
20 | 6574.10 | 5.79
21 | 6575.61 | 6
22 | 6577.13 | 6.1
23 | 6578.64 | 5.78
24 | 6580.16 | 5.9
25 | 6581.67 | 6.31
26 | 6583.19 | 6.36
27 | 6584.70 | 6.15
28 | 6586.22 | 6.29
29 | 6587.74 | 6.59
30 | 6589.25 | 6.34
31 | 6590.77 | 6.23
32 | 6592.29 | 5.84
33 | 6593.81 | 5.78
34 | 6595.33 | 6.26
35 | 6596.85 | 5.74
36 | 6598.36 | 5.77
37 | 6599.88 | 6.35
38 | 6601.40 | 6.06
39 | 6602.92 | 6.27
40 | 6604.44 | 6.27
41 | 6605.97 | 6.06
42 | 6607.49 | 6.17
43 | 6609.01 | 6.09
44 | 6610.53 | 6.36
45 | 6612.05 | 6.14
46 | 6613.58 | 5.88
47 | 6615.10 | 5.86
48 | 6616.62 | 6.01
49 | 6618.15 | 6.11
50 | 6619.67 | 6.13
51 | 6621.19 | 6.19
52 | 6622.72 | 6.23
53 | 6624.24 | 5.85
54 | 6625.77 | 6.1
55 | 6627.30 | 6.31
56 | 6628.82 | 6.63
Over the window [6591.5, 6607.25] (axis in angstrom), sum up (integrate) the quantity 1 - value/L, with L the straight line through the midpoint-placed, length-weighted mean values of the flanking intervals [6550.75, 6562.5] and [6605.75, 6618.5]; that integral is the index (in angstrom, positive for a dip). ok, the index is 0.1 angstrom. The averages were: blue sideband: 6.12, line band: 6.04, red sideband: 6.07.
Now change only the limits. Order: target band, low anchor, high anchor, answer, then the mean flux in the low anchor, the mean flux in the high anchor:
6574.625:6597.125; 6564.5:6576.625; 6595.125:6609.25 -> -0.2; 6.05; 6.1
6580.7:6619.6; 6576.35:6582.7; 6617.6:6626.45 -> -0.4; 6.03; 6.1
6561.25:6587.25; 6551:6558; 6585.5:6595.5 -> 0.5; 6.12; 6.18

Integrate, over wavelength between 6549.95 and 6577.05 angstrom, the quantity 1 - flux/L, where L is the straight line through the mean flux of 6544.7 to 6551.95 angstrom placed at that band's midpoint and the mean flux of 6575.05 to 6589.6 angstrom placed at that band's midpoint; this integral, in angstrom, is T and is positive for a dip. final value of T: 0.5 angstrom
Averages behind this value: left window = 6.16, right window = 6.18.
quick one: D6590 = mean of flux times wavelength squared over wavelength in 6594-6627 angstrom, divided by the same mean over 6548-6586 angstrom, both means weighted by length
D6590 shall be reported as 1.02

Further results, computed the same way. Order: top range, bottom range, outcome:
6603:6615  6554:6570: 1.03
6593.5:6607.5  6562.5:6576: 1.03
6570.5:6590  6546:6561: 1.00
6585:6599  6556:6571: 1.02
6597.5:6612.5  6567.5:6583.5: 1.02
